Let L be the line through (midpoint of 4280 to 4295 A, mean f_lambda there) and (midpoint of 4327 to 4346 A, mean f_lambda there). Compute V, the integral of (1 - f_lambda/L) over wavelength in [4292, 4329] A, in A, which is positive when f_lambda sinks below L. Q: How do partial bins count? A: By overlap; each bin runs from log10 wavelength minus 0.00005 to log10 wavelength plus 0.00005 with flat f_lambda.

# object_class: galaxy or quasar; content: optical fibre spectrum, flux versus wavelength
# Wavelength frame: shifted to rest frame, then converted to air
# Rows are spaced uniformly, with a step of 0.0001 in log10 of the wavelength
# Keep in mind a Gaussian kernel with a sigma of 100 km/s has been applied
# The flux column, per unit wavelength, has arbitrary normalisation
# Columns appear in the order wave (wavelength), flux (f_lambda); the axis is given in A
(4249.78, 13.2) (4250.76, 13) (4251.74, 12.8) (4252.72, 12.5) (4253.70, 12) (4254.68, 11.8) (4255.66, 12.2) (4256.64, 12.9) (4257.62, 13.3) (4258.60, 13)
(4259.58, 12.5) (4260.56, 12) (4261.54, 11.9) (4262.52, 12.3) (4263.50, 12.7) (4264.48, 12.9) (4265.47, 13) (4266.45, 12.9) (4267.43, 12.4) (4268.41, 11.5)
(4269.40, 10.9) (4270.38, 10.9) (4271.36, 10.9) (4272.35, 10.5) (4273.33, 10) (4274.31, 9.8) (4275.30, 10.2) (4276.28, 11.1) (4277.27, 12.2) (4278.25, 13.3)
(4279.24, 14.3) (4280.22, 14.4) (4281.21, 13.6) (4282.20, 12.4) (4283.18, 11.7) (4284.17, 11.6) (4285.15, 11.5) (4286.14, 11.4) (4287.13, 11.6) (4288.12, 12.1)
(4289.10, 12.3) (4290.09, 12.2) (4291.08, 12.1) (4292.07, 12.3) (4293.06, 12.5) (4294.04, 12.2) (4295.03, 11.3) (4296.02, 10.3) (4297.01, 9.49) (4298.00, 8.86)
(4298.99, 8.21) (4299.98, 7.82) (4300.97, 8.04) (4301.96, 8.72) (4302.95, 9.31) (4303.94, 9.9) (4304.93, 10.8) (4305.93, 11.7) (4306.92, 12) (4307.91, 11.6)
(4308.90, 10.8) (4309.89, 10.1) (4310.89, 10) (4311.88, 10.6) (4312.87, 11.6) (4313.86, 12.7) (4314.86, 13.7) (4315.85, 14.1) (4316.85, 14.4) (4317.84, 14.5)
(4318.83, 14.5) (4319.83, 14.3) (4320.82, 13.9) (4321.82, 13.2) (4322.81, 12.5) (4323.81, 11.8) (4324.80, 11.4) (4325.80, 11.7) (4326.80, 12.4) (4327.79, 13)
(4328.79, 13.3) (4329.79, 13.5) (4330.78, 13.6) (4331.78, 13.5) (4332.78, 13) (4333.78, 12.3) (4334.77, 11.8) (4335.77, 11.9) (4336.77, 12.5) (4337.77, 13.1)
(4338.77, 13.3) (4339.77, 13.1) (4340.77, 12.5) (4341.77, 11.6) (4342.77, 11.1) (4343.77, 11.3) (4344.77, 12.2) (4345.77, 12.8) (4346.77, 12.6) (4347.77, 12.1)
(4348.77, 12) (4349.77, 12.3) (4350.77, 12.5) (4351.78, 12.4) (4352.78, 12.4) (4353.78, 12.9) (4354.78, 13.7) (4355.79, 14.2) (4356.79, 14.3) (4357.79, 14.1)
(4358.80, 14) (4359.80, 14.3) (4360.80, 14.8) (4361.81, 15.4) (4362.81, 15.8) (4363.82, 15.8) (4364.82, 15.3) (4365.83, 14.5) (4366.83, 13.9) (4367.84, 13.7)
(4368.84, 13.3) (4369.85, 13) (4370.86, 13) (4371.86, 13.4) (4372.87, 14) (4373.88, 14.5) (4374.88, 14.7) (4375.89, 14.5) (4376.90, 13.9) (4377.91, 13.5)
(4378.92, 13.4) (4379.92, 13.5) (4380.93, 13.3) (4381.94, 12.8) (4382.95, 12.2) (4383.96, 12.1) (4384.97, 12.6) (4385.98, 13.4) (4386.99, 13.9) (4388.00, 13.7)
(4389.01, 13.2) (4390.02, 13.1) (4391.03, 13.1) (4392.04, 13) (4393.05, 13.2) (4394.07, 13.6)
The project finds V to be 2.5 A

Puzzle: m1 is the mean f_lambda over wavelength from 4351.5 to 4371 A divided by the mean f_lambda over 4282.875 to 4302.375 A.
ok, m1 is 1.30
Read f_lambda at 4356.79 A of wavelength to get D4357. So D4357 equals 14.3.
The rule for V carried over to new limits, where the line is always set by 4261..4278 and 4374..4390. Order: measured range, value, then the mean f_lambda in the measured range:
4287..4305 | 2.2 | 10.5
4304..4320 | 0.0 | 12.2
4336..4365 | -0.7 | 13.2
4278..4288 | -0.6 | 12.5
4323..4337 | 0.0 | 12.5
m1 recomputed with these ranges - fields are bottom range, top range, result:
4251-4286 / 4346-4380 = 1.14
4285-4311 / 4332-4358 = 1.18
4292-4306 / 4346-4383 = 1.37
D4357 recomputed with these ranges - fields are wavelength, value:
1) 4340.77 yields 12.5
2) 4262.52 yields 12.3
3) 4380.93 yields 13.3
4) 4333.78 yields 12.3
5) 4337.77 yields 13.1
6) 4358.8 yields 14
